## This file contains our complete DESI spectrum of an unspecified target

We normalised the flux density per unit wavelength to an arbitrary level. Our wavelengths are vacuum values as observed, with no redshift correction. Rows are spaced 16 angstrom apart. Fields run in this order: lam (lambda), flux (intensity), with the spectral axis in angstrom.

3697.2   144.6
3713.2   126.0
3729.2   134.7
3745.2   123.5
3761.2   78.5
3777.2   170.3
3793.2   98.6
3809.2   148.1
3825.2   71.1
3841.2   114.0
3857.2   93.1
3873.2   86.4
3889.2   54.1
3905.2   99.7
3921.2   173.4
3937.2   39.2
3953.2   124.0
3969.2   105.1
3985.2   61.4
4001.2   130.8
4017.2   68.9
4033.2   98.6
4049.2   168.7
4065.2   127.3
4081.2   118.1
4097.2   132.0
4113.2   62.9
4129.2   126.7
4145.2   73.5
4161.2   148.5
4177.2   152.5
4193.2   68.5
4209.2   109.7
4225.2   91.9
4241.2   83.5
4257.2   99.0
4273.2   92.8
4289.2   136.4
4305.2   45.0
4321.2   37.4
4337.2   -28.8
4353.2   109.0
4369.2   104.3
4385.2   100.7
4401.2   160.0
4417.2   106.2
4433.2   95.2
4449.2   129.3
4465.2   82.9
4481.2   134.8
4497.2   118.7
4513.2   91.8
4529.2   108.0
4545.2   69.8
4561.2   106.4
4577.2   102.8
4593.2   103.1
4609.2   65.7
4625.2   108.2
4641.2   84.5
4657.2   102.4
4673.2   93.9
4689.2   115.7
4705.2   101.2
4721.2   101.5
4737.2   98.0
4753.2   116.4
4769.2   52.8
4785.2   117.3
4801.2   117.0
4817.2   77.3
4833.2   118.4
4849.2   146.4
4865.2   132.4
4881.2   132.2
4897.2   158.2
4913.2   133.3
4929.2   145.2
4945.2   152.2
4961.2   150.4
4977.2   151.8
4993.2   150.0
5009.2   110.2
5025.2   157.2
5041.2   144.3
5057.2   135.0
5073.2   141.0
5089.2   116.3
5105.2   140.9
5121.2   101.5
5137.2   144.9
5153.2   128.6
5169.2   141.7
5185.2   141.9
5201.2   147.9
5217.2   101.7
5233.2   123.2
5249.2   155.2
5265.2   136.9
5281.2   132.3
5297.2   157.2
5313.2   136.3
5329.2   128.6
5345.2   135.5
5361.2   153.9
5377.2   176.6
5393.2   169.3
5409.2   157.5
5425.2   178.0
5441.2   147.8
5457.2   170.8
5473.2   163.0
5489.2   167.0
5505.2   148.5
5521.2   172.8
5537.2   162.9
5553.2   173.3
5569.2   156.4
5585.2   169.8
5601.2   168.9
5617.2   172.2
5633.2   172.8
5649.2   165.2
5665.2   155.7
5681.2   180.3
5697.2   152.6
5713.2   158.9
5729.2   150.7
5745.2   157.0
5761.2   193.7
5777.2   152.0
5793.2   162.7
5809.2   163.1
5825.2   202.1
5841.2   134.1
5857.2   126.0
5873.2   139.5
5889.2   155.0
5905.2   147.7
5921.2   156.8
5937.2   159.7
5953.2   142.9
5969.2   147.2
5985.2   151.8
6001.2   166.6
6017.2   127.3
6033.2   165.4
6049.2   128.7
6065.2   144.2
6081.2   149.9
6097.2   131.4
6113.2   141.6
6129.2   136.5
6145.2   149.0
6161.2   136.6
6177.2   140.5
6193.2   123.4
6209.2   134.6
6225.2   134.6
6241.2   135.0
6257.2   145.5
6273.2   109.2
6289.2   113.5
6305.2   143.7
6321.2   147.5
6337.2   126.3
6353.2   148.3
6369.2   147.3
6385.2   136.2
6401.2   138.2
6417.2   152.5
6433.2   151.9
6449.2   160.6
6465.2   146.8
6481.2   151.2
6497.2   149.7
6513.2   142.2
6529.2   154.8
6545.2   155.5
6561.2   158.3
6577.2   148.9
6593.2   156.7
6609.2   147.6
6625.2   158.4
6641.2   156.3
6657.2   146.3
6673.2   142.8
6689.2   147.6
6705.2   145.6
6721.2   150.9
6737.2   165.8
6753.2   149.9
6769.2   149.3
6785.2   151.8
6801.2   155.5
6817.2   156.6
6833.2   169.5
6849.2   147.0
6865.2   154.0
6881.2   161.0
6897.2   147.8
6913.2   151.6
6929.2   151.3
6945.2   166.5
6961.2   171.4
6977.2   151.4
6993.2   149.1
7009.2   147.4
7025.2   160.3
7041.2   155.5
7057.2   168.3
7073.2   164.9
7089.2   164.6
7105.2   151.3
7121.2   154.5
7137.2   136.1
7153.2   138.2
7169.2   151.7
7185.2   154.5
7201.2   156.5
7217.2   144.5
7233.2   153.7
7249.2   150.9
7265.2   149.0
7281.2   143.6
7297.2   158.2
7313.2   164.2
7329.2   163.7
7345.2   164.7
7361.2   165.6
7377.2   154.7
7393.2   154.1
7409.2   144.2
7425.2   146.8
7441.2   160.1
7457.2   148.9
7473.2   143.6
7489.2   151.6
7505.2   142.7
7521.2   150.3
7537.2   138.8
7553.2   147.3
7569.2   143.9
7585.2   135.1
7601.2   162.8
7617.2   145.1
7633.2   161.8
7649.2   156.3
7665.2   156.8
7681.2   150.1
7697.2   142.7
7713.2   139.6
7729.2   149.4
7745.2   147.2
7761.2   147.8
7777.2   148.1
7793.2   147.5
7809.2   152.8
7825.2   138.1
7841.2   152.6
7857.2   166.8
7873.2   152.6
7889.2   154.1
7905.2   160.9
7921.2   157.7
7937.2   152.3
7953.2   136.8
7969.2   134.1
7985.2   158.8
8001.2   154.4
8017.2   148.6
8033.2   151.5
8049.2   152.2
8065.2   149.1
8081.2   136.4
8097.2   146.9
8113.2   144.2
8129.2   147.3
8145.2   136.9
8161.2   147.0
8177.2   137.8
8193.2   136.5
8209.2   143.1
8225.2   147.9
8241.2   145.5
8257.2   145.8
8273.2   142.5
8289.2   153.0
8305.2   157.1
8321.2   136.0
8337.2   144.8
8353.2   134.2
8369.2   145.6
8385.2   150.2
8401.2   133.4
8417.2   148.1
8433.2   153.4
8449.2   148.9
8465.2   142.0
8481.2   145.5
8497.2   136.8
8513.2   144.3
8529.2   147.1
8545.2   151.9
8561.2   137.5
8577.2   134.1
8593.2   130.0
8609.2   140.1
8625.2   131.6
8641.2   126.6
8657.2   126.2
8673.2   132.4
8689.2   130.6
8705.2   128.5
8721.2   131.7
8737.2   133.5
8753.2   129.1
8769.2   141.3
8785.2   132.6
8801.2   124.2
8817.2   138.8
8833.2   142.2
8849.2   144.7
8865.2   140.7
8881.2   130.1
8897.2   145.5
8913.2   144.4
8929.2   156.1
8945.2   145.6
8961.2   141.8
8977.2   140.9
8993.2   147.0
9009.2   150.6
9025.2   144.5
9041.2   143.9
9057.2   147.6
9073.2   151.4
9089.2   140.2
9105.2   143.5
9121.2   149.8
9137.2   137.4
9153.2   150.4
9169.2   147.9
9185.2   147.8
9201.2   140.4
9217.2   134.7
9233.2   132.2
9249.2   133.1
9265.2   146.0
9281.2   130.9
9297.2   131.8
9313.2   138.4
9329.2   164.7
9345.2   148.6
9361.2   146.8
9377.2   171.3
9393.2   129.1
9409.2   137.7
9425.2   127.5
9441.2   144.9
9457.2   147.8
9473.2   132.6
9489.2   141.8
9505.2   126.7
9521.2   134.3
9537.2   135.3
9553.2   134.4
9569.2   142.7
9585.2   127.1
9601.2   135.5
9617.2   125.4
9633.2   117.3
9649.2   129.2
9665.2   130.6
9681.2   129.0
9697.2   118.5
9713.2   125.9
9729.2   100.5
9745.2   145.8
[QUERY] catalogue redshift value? 0.21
